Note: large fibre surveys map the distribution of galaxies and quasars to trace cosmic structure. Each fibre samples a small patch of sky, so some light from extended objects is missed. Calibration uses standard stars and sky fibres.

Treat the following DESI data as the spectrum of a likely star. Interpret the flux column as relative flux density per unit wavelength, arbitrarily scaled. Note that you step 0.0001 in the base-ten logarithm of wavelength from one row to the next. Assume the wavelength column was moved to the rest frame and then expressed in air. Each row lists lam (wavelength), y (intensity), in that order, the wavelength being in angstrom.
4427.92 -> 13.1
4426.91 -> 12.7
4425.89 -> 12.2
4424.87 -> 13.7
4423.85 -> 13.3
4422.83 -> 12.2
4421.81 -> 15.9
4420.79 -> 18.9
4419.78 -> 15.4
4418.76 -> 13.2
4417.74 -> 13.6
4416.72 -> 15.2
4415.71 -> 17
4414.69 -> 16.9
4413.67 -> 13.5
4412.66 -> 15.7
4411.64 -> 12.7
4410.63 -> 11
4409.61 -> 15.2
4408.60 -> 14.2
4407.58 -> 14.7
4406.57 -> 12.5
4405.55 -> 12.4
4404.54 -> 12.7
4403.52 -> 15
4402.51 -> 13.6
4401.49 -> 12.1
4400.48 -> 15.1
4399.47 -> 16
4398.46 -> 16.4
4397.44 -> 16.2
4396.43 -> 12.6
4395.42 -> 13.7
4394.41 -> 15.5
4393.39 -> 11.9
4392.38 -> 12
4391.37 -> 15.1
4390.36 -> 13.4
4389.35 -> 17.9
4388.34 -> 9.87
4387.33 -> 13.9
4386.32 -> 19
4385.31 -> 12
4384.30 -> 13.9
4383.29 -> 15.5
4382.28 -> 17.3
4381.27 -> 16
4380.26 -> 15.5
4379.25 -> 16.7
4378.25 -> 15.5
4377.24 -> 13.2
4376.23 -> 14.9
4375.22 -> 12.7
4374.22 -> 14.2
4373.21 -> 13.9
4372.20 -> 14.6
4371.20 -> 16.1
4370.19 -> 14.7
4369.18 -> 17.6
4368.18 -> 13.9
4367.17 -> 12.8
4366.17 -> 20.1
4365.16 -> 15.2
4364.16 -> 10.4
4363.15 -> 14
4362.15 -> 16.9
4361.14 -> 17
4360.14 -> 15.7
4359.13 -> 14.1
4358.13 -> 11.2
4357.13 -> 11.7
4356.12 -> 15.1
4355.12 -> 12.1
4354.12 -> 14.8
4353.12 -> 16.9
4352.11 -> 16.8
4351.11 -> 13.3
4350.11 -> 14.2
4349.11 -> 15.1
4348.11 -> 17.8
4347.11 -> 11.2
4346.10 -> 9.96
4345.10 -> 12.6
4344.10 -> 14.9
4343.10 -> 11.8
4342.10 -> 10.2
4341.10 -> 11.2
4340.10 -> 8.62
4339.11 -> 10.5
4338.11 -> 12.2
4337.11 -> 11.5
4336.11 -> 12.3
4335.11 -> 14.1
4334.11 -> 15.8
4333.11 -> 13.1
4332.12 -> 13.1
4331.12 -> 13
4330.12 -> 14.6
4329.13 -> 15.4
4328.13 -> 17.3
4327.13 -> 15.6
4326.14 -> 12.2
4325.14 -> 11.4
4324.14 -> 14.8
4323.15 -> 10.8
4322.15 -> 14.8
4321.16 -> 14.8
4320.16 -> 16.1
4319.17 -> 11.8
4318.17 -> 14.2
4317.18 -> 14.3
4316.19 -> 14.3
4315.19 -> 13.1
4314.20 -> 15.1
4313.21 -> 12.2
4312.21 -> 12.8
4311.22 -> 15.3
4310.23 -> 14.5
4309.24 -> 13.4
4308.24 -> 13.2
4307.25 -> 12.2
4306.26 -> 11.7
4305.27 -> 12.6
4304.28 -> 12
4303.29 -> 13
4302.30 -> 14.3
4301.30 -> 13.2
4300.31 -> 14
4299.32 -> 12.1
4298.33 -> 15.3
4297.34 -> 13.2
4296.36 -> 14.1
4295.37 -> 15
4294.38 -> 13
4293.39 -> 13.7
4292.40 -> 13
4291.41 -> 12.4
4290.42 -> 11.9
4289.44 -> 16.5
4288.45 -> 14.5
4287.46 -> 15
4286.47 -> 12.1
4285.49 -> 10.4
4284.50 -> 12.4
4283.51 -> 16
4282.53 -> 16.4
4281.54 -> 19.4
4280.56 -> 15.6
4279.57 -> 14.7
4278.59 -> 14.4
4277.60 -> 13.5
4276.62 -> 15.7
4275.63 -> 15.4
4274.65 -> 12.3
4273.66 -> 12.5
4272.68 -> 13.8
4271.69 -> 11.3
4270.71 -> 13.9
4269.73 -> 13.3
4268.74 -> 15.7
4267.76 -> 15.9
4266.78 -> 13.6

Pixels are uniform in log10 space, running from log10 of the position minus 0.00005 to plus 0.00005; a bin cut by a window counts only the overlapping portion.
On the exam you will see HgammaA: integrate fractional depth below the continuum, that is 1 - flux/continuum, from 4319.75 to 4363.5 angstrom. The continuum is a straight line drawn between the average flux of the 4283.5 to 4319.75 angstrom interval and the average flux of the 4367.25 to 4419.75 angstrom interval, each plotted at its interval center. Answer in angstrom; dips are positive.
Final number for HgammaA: 0.7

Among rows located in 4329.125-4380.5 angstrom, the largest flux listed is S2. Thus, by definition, 20.1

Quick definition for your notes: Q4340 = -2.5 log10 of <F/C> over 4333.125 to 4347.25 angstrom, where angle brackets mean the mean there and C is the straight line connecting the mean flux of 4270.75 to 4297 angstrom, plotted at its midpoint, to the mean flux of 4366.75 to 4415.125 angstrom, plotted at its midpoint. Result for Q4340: 0.19 mag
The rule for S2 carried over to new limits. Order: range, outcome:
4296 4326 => 16.1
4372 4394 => 19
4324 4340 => 17.3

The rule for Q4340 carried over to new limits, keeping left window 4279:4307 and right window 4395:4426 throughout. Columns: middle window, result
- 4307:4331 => 0.001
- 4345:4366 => -0.010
